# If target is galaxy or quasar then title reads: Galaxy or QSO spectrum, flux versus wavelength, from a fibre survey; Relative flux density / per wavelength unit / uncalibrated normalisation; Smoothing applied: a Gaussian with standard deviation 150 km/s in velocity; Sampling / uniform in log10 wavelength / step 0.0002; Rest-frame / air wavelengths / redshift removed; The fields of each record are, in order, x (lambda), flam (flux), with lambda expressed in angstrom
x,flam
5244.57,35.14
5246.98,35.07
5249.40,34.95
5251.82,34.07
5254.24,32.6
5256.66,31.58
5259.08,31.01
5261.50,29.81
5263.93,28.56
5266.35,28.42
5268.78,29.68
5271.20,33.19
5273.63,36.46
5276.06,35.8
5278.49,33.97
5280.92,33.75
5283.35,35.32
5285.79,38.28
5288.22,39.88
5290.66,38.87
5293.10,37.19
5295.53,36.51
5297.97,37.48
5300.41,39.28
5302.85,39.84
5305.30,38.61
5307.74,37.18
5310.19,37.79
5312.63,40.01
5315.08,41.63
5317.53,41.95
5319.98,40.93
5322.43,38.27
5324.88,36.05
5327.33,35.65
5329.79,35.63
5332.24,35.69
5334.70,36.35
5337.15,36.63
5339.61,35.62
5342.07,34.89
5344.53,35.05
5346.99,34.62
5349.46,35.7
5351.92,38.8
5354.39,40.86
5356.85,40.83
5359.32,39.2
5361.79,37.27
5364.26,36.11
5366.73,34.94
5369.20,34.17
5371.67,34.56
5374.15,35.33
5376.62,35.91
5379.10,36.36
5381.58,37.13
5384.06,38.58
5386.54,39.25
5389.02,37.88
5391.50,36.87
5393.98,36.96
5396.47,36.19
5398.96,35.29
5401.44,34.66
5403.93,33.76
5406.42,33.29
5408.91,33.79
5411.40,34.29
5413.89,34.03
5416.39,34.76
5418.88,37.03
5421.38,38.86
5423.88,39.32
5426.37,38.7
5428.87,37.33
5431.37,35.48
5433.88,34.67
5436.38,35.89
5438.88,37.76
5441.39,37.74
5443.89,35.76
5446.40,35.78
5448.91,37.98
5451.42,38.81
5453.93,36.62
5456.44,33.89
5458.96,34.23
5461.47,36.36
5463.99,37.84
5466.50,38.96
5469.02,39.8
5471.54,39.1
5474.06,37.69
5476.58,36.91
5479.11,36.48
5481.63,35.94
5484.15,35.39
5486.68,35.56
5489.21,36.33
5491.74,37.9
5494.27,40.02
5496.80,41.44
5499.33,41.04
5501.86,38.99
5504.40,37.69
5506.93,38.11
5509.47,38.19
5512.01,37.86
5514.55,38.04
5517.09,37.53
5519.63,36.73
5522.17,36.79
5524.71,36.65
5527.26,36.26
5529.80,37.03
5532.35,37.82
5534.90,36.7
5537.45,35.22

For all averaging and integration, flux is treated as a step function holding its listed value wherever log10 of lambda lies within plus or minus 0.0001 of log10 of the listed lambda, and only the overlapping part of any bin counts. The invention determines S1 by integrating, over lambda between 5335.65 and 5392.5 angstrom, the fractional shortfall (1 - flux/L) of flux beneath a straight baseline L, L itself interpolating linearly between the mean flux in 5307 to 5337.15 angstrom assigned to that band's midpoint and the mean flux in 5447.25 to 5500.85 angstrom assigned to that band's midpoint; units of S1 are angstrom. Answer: 1.65 angstrom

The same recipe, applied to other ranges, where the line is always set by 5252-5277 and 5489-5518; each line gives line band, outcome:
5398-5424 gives 0.6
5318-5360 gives -4.0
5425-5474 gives 0.2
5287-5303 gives -2.8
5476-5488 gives 0.6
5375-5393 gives -1.1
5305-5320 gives -3.0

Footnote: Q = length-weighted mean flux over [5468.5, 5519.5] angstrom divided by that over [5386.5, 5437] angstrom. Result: 1.1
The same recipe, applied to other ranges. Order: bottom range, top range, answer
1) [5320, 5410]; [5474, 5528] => 1.03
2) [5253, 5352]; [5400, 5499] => 1.02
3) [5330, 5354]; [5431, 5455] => 1.02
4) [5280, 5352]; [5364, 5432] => 0.96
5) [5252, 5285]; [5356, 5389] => 1.14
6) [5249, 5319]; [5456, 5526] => 1.05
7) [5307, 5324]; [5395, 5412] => 0.87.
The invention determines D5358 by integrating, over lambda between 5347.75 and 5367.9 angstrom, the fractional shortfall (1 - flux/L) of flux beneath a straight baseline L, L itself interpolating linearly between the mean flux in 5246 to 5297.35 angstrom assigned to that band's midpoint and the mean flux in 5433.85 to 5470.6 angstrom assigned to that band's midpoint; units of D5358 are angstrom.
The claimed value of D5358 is -1.4 angstrom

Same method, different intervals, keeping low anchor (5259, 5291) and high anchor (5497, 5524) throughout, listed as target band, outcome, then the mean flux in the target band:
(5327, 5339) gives -0.4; 36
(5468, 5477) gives -0.2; 38.5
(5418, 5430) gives -0.6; 38.3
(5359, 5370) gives -0.2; 36.2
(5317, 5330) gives -1.3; 38.1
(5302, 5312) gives -1.2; 38.4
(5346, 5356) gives -0.7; 37.7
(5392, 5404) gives 0.2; 35.6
